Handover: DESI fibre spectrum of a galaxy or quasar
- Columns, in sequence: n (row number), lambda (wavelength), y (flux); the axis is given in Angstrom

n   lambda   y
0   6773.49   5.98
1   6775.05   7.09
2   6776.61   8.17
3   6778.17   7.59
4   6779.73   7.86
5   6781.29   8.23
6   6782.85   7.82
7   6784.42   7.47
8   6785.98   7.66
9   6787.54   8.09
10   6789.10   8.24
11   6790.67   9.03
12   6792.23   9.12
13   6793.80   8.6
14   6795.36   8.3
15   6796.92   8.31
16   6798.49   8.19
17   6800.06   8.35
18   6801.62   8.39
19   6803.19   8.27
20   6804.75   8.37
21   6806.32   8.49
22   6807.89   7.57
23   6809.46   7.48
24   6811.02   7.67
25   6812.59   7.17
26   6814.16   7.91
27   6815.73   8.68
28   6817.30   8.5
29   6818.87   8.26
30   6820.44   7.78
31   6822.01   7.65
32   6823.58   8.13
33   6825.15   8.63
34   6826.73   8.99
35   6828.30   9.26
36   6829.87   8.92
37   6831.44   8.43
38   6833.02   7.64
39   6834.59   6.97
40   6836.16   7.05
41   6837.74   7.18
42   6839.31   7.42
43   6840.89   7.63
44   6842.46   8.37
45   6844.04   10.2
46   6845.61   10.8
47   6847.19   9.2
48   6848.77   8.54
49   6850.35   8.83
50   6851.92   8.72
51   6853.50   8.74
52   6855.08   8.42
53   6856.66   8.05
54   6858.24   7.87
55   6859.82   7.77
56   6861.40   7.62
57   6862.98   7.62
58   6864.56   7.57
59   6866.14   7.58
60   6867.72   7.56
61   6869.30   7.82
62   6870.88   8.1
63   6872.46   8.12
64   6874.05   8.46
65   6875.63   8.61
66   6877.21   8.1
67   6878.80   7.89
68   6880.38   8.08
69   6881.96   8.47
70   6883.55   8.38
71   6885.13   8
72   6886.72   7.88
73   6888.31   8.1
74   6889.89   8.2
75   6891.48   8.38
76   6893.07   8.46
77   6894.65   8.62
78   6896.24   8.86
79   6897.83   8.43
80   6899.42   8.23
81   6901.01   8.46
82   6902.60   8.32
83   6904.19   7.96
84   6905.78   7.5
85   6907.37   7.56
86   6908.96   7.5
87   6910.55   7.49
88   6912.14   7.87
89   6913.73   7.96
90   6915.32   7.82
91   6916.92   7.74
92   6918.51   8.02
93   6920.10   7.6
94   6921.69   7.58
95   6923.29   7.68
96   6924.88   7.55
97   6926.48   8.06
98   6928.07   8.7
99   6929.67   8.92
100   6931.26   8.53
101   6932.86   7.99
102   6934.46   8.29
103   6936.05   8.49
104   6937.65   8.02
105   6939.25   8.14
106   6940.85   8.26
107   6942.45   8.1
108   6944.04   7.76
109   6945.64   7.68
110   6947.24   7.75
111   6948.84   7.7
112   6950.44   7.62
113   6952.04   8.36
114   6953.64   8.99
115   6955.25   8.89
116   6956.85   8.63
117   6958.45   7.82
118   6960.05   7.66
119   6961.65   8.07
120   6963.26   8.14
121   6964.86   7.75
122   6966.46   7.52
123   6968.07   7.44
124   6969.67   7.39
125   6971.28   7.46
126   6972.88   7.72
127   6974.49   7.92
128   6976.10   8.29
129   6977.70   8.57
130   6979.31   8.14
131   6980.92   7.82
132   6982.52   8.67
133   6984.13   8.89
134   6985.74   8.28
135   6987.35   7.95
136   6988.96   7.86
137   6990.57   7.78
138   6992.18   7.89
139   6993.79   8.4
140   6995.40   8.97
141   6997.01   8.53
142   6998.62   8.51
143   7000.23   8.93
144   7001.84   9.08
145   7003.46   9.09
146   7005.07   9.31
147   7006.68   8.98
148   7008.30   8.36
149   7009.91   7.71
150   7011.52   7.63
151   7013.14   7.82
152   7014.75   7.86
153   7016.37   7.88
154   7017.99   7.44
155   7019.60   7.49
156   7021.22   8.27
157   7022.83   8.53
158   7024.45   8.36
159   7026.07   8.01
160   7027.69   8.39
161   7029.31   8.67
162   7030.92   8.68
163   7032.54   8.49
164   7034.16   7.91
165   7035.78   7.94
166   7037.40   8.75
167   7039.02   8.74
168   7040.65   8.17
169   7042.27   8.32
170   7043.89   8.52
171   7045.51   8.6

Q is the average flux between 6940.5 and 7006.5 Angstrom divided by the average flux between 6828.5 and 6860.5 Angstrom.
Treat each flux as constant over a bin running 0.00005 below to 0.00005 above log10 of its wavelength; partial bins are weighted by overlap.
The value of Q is 1.0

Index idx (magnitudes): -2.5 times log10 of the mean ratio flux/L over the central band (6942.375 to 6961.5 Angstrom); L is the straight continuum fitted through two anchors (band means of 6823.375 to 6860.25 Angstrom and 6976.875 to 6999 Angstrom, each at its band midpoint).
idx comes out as 0.033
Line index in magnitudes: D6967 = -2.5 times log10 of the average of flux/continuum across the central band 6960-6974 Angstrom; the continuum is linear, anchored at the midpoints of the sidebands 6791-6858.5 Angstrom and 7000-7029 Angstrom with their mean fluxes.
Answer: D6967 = 0.08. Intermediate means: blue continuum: 8.31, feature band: 7.69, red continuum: 8.28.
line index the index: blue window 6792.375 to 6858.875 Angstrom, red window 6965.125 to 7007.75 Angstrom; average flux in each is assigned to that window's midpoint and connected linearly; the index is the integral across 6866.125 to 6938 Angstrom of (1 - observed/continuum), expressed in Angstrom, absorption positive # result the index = 1.7 Angstrom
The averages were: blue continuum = 8.29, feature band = 8.09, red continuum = 8.28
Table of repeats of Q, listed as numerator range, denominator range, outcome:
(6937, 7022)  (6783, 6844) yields 1.00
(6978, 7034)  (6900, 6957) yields 1.03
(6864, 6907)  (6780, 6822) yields 1.00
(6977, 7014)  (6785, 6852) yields 1.01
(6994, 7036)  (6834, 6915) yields 1.02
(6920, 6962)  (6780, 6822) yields 1.00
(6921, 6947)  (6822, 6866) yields 0.98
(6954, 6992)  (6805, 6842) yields 1.01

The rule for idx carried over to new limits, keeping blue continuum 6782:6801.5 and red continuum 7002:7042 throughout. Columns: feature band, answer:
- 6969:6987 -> 0.02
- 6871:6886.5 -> 0.01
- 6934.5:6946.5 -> 0.03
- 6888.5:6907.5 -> 0.00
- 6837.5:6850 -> -0.06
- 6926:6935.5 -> -0.02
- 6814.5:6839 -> 0.02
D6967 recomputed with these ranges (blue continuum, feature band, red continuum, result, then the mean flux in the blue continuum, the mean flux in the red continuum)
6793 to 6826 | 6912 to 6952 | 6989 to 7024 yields 0.031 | 8.13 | 8.3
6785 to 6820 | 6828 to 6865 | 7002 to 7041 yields -0.008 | 8.2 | 8.28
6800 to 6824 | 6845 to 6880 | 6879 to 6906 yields -0.011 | 8.03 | 8.26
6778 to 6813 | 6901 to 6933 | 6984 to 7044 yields 0.040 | 8.12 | 8.32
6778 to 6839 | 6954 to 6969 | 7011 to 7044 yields 0.019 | 8.11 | 8.18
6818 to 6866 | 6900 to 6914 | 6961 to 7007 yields 0.055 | 8.27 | 8.25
